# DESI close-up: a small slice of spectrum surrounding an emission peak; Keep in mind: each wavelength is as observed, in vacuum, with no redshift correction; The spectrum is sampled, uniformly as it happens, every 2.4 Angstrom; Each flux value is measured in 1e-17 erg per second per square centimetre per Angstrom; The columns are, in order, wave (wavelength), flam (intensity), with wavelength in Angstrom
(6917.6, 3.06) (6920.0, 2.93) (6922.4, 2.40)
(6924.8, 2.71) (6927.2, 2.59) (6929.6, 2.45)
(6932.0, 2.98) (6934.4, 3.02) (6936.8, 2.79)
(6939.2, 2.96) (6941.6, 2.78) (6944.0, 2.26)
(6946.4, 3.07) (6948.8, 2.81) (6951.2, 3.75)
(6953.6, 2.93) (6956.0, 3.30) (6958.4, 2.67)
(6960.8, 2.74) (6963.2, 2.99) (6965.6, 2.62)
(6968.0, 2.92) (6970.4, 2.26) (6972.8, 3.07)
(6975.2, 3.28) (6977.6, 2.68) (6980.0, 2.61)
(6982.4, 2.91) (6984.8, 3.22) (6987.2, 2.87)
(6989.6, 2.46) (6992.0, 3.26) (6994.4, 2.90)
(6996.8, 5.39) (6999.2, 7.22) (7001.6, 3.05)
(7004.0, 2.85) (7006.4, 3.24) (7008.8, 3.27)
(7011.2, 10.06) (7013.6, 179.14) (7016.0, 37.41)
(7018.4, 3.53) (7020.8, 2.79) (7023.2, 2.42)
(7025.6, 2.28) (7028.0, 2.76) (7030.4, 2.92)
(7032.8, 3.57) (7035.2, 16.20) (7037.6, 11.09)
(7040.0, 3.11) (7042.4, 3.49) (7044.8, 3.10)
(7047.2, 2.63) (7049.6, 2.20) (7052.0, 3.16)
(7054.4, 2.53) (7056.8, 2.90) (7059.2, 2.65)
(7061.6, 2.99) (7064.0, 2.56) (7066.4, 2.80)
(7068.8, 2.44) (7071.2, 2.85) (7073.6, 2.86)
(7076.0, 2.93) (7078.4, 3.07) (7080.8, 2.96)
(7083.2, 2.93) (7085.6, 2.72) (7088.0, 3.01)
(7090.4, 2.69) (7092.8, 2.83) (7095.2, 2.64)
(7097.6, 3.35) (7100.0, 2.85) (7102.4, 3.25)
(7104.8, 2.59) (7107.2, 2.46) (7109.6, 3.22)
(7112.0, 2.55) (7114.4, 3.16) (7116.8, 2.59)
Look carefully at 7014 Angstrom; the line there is H-alpha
